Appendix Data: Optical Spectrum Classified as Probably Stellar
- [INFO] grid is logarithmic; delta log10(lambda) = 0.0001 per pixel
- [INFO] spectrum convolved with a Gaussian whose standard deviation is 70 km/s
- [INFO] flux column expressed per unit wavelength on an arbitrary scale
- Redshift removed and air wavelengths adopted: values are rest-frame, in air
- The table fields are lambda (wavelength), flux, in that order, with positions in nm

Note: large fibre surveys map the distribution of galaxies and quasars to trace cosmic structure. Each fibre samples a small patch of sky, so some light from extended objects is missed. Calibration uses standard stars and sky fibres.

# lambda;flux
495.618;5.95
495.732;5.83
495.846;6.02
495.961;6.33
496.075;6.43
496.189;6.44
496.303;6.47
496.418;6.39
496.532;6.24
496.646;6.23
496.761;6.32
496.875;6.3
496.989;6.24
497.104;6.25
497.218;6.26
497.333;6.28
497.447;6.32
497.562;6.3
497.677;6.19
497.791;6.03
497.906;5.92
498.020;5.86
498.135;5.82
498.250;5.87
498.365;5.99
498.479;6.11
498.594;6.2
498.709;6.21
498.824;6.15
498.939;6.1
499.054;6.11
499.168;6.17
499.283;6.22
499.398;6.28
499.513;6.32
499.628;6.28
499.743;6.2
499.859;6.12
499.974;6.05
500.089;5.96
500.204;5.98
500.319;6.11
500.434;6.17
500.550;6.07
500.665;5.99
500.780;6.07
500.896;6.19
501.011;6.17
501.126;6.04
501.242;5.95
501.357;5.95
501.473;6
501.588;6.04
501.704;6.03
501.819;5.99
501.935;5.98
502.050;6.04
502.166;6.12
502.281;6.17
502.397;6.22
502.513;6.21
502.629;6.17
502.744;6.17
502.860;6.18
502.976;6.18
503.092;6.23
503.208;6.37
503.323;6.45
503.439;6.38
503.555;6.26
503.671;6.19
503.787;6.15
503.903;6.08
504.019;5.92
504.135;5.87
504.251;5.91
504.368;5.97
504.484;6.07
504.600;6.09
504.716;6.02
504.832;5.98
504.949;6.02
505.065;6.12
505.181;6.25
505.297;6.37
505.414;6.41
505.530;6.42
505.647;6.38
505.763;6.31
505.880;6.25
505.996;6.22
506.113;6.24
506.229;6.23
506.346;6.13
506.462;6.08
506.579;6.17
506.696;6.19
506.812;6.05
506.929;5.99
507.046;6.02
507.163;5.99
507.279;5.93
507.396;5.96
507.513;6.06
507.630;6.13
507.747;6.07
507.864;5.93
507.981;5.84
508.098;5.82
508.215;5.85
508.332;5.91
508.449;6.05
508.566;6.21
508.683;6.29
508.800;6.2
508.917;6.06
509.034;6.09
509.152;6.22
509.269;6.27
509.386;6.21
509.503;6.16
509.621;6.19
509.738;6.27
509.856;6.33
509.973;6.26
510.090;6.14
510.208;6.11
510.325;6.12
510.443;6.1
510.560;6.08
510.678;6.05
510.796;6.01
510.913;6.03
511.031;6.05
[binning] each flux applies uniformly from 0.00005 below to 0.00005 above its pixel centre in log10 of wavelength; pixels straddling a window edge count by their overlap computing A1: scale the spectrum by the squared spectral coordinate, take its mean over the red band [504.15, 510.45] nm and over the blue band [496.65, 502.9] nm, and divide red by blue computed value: 1.0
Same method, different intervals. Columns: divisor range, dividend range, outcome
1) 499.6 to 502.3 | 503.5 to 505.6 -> 1.02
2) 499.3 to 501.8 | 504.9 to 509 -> 1.03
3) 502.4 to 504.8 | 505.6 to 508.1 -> 1.00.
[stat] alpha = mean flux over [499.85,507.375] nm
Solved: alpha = 6.12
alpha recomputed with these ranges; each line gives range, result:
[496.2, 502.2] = 6.13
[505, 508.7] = 6.12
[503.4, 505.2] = 6.07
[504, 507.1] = 6.14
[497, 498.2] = 6.12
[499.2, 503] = 6.11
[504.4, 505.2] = 6.07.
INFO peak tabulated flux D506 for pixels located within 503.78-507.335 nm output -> 6.42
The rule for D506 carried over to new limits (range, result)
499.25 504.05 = 6.45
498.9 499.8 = 6.32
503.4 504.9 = 6.38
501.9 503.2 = 6.23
